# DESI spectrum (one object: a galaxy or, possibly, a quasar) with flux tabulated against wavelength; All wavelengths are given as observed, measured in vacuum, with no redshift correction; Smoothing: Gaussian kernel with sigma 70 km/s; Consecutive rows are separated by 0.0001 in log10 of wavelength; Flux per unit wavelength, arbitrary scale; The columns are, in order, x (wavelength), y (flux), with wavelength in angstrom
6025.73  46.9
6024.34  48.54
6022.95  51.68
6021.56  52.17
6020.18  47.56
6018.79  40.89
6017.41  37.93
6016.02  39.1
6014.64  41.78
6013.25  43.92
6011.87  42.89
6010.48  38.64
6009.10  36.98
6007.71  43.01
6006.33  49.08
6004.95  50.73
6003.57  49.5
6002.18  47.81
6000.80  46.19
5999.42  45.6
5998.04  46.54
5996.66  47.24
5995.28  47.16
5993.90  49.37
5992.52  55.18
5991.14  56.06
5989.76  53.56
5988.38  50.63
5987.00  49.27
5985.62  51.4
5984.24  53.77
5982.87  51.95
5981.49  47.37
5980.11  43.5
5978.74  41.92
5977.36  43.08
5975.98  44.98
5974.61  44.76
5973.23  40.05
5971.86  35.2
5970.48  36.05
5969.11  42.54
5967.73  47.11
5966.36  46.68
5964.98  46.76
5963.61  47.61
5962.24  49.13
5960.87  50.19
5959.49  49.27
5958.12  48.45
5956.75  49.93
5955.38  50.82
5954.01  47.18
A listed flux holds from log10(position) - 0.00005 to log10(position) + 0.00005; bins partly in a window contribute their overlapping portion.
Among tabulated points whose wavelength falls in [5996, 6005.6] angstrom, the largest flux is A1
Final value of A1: 50.73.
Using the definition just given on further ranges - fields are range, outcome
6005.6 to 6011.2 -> 49.08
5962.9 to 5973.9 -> 47.61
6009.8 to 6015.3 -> 43.92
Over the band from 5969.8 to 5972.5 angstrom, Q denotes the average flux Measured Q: 35.6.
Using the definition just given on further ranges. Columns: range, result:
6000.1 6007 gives 48.7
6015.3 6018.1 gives 38.6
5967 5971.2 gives 41.9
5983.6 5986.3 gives 52.5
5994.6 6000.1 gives 46.7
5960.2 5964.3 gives 49.1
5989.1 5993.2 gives 54.9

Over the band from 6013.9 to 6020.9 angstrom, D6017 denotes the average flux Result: 41.5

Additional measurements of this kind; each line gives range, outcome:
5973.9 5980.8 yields 43.6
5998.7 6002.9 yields 46.5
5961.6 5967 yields 47.5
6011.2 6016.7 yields 42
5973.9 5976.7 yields 44.8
